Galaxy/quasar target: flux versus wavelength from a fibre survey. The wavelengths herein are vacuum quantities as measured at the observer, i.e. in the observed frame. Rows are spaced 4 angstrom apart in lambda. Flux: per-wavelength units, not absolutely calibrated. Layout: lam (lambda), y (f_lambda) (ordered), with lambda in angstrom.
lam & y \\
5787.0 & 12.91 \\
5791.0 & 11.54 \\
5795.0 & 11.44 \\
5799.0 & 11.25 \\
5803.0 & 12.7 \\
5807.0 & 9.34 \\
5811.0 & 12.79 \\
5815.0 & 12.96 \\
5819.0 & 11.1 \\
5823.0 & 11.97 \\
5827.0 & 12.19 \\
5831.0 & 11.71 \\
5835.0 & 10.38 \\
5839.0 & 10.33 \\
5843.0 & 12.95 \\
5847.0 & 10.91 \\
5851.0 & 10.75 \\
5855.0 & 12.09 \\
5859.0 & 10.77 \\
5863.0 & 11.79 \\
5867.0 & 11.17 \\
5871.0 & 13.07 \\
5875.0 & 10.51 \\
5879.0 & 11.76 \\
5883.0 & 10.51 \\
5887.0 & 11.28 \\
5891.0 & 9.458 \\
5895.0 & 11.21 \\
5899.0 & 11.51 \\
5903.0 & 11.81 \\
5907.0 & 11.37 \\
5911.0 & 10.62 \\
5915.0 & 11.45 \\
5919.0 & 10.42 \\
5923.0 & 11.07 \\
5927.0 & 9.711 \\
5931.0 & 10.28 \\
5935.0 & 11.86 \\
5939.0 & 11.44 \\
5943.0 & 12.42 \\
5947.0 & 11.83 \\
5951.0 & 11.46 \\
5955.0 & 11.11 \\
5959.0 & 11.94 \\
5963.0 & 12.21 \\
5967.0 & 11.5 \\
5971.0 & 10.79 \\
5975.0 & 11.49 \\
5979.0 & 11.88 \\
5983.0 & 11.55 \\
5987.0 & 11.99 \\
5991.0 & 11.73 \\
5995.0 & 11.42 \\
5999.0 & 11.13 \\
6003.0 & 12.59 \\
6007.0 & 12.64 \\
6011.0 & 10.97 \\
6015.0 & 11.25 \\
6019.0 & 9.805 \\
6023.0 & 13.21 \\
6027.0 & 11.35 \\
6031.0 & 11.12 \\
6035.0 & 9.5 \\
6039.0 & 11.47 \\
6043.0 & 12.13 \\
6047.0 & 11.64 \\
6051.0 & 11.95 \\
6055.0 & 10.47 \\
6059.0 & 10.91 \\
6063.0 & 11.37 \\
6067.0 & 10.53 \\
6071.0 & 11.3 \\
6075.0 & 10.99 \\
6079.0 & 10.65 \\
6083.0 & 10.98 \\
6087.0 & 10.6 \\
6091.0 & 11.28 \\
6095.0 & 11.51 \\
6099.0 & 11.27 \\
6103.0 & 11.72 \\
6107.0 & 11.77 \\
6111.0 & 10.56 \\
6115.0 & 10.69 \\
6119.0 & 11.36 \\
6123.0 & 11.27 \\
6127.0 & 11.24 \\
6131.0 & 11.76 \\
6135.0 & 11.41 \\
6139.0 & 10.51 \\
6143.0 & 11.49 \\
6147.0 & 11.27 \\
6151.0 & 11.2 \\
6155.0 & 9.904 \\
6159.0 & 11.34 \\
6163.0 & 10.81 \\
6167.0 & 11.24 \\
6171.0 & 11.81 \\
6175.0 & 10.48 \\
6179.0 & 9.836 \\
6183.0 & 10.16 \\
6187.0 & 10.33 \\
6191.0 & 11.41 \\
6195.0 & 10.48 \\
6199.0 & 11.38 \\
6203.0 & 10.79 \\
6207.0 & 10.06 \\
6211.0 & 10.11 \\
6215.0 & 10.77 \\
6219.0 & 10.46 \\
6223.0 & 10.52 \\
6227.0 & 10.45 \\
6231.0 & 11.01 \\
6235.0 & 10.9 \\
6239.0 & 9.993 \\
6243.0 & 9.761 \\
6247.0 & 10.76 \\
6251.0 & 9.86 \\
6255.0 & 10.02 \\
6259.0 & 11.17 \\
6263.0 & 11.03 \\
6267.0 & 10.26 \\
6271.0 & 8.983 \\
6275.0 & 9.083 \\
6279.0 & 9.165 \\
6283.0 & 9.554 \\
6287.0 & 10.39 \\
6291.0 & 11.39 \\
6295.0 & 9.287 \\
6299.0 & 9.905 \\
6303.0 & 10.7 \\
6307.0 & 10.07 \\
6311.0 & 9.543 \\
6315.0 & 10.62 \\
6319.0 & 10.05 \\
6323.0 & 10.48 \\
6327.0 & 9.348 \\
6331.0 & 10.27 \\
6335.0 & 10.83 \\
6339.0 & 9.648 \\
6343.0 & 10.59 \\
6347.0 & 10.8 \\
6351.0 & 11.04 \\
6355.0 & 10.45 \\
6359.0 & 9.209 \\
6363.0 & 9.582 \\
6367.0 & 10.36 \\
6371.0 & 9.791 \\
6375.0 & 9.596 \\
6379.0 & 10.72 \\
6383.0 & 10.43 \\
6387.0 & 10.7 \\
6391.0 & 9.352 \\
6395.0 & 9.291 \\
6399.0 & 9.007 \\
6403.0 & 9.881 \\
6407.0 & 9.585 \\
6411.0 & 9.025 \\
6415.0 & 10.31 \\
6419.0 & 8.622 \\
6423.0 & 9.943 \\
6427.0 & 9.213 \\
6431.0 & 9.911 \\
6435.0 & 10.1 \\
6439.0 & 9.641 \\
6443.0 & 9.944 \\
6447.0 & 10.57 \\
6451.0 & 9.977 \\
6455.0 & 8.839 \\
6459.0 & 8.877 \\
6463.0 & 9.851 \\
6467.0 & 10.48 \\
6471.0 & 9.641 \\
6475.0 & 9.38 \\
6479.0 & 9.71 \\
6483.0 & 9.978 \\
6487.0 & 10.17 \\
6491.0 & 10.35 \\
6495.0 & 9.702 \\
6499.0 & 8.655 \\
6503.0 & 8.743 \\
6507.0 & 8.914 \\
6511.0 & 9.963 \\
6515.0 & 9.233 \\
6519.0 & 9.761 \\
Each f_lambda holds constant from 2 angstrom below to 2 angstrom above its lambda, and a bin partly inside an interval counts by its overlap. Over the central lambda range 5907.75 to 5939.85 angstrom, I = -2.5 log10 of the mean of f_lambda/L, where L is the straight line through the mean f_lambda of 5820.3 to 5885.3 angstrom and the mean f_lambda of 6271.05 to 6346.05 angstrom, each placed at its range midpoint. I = 0.03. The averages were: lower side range 11.4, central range 10.9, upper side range 10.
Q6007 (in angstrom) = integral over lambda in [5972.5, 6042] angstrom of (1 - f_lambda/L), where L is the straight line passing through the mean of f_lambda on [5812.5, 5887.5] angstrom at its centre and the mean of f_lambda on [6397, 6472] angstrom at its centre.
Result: -3.0 angstrom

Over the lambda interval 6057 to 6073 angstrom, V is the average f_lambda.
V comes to 11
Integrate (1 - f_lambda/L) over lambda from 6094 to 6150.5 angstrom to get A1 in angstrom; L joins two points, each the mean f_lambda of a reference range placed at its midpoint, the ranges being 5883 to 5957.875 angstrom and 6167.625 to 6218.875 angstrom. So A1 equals -2.62 angstrom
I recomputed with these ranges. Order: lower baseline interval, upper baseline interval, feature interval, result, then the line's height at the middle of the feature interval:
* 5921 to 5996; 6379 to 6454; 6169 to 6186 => 0.01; 10.6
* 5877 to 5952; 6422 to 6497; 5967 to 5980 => -0.04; 11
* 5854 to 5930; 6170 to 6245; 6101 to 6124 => -0.05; 10.7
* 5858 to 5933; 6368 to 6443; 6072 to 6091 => -0.03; 10.6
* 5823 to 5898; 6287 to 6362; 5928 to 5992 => -0.05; 11.1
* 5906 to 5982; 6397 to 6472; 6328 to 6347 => -0.04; 9.98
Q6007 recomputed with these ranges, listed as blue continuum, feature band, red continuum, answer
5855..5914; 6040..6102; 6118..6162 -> -0.1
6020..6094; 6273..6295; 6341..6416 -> 1.0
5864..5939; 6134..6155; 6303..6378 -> -1.0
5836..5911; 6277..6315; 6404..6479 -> 0.2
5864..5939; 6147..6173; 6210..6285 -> -1.6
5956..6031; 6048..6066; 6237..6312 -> 0.2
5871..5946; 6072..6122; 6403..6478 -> -2.5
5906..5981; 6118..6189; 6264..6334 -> -3.0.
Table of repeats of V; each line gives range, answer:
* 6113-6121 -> 11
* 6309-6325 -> 10.2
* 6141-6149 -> 11.4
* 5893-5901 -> 11.4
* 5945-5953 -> 11.6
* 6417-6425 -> 9.28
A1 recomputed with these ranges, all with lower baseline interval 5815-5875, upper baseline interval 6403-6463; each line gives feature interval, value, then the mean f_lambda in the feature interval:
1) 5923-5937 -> 0.7 angstrom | 10.7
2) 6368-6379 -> -0.1 angstrom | 9.94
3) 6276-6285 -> 0.7 angstrom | 9.33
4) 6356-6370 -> 0.1 angstrom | 9.77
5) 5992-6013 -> -1.4 angstrom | 11.7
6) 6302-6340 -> -0.6 angstrom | 10.2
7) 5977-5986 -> -0.5 angstrom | 11.7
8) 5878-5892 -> 0.8 angstrom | 10.8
